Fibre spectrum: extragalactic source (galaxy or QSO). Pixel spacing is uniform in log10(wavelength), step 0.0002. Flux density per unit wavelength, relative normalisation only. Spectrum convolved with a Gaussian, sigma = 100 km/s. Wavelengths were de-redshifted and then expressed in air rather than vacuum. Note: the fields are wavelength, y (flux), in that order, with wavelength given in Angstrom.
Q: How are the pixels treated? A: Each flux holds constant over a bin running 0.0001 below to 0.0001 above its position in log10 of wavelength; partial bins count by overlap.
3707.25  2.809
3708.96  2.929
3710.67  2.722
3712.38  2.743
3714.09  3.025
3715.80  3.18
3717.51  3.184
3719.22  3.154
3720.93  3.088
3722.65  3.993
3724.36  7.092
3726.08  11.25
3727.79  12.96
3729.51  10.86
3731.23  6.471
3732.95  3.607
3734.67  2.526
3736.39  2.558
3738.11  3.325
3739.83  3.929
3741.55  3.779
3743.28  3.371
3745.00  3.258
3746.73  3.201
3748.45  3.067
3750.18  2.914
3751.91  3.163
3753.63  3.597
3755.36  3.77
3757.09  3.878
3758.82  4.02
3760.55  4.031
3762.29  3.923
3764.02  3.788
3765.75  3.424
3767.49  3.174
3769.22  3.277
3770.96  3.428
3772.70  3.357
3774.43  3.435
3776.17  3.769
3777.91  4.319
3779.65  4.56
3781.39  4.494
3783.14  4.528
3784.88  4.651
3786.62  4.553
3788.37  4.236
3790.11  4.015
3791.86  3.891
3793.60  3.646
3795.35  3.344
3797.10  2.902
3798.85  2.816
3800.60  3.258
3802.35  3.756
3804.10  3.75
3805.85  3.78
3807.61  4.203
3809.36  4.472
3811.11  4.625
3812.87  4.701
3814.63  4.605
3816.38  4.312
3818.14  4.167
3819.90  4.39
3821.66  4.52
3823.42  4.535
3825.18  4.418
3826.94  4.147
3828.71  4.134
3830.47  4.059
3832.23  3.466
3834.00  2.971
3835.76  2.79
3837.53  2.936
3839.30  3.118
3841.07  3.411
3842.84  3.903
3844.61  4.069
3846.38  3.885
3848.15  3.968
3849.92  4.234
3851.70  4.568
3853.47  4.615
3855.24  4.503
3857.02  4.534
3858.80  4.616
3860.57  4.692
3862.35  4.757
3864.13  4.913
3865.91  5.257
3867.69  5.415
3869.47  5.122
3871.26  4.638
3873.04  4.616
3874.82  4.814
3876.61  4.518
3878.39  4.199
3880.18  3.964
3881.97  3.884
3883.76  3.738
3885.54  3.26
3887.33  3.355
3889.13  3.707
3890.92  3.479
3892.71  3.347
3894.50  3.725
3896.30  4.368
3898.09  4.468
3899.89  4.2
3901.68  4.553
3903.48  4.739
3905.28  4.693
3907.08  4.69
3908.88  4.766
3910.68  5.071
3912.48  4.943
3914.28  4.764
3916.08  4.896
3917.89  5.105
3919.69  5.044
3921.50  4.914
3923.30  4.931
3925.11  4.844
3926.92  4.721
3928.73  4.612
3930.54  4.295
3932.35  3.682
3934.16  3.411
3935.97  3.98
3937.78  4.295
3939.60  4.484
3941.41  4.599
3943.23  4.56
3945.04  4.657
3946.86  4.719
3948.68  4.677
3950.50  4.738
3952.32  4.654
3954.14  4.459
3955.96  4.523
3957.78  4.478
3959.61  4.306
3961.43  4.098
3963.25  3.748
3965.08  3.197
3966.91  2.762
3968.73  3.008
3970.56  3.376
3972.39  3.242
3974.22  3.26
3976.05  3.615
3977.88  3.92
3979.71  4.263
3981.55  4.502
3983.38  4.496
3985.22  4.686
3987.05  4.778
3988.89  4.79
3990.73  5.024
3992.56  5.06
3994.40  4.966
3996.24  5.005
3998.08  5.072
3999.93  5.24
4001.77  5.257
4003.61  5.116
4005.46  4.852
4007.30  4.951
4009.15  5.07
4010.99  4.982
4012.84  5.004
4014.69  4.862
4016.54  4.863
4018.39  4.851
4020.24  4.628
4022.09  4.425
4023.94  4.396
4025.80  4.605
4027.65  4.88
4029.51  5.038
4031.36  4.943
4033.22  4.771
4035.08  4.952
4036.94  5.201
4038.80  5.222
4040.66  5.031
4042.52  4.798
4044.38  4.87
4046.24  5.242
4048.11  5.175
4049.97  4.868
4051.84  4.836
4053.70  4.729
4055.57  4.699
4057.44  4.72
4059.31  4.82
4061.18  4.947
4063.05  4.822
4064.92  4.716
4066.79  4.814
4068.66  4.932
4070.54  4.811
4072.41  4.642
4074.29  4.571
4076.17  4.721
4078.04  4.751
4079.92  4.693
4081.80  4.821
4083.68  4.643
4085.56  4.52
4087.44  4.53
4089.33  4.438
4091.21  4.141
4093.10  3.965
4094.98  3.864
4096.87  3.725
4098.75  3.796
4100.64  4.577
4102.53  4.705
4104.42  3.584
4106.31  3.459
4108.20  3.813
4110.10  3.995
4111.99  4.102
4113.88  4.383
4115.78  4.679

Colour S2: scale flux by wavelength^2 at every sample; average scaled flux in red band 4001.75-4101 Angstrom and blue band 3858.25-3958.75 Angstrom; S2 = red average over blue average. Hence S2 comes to 1.14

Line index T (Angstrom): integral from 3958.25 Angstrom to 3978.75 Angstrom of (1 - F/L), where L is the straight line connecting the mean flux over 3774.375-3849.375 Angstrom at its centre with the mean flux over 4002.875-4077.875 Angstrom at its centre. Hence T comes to 4.7 Angstrom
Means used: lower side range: 3.95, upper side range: 4.86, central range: 3.52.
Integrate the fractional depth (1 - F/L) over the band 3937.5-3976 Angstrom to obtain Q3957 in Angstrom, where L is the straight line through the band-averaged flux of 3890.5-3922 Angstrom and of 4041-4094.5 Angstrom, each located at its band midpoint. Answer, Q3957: 4.45 Angstrom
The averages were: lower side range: 4.56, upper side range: 4.72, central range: 4.07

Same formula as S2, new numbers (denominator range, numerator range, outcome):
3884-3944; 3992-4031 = 1.18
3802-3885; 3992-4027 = 1.26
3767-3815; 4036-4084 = 1.42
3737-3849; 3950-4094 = 1.37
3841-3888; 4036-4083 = 1.23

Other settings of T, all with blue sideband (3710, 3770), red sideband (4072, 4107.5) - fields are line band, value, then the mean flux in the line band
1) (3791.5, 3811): 2.85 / 3.65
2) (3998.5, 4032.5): -4.61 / 4.89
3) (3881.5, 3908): 1.68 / 4.02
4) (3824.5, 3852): 3.53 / 3.73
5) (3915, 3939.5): -1.28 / 4.52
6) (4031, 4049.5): -3.05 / 5.02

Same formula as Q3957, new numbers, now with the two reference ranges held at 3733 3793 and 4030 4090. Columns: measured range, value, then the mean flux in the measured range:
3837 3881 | -3.6 Angstrom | 4.38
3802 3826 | -2.7 Angstrom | 4.31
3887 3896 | 1.3 Angstrom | 3.59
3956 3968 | 1.7 Angstrom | 3.81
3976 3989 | 0.3 Angstrom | 4.41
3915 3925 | -1.6 Angstrom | 4.96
